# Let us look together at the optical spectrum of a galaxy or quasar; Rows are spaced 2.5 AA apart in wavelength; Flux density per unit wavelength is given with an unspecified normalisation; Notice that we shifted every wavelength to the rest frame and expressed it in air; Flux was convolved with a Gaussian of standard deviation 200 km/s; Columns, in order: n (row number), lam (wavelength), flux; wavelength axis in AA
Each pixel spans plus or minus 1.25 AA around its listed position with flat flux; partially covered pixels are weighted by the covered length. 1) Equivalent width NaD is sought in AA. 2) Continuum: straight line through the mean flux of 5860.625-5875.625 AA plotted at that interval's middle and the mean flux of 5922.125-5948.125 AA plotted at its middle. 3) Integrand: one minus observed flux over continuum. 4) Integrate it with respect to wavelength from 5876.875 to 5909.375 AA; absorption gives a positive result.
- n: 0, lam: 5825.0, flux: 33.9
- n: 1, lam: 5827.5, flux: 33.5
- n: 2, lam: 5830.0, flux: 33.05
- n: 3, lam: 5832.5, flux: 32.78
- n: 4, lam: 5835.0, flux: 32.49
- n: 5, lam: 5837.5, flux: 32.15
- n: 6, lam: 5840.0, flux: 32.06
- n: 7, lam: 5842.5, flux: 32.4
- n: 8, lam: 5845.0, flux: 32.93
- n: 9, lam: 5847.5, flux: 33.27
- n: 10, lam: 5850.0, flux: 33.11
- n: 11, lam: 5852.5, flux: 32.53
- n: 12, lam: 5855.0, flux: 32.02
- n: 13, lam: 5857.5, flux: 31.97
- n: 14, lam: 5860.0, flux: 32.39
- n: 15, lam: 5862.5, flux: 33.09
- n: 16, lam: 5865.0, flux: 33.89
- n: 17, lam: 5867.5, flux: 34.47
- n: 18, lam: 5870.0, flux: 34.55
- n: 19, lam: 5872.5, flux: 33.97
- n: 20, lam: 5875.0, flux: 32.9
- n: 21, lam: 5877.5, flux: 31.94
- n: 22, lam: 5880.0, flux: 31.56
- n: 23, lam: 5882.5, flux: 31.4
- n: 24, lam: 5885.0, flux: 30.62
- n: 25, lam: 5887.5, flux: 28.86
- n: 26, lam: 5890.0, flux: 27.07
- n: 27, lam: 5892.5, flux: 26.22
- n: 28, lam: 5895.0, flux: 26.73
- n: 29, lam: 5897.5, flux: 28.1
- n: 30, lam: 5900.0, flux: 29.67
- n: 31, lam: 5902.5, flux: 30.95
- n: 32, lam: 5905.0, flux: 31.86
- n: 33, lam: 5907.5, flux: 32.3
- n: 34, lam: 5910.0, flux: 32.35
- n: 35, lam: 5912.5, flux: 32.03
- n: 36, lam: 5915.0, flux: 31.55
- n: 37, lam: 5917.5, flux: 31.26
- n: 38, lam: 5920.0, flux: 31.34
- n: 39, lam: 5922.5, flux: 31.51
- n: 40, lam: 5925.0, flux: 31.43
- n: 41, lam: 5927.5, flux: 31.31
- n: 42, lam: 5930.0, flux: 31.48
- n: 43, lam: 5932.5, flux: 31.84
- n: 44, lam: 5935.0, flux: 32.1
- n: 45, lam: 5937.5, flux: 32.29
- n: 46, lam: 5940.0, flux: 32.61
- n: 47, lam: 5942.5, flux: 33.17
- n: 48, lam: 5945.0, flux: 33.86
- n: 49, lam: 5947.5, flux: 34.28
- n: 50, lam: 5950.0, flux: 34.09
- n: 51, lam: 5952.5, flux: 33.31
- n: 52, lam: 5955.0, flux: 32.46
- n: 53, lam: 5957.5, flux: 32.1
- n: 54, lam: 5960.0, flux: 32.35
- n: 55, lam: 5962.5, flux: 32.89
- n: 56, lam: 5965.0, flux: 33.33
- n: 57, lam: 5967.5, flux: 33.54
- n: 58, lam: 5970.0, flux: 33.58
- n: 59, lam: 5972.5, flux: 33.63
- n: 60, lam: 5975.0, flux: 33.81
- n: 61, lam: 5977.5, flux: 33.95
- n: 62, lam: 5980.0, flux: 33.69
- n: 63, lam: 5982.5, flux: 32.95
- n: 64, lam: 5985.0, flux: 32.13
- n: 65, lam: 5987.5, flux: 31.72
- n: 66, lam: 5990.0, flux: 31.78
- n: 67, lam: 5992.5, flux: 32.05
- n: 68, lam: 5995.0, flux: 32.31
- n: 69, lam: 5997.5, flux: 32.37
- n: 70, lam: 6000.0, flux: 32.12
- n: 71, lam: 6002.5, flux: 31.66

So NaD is 3.4 AA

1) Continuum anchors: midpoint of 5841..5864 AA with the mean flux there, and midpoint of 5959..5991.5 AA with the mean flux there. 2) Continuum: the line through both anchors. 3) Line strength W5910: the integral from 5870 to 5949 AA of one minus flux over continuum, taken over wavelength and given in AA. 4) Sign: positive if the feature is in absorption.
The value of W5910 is 3.6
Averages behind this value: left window 32.6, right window 33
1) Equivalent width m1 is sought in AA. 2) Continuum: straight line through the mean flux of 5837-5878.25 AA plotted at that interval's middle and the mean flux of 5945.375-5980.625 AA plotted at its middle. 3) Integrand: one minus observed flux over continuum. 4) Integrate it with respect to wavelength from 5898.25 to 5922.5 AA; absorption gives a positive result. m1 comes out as 1.3 AA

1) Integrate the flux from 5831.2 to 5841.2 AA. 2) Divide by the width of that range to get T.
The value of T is 32.4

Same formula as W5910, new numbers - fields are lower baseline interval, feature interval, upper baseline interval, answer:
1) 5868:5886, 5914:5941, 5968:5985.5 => 1.1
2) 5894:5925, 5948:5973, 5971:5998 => -0.8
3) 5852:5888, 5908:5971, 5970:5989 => 0.8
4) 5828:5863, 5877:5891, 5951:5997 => 1.1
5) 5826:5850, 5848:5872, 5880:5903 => -1.5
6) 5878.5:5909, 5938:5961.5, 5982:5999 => -1.5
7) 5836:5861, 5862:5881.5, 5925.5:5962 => -0.5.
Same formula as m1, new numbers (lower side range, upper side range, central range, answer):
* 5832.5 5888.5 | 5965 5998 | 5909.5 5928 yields 0.6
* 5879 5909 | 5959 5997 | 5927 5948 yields -0.8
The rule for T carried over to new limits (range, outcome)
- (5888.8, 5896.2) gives 26.7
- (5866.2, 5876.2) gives 34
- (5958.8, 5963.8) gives 32.6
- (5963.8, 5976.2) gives 33.6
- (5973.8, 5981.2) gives 33.8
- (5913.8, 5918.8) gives 31.4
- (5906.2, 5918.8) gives 31.9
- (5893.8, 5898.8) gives 27.4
